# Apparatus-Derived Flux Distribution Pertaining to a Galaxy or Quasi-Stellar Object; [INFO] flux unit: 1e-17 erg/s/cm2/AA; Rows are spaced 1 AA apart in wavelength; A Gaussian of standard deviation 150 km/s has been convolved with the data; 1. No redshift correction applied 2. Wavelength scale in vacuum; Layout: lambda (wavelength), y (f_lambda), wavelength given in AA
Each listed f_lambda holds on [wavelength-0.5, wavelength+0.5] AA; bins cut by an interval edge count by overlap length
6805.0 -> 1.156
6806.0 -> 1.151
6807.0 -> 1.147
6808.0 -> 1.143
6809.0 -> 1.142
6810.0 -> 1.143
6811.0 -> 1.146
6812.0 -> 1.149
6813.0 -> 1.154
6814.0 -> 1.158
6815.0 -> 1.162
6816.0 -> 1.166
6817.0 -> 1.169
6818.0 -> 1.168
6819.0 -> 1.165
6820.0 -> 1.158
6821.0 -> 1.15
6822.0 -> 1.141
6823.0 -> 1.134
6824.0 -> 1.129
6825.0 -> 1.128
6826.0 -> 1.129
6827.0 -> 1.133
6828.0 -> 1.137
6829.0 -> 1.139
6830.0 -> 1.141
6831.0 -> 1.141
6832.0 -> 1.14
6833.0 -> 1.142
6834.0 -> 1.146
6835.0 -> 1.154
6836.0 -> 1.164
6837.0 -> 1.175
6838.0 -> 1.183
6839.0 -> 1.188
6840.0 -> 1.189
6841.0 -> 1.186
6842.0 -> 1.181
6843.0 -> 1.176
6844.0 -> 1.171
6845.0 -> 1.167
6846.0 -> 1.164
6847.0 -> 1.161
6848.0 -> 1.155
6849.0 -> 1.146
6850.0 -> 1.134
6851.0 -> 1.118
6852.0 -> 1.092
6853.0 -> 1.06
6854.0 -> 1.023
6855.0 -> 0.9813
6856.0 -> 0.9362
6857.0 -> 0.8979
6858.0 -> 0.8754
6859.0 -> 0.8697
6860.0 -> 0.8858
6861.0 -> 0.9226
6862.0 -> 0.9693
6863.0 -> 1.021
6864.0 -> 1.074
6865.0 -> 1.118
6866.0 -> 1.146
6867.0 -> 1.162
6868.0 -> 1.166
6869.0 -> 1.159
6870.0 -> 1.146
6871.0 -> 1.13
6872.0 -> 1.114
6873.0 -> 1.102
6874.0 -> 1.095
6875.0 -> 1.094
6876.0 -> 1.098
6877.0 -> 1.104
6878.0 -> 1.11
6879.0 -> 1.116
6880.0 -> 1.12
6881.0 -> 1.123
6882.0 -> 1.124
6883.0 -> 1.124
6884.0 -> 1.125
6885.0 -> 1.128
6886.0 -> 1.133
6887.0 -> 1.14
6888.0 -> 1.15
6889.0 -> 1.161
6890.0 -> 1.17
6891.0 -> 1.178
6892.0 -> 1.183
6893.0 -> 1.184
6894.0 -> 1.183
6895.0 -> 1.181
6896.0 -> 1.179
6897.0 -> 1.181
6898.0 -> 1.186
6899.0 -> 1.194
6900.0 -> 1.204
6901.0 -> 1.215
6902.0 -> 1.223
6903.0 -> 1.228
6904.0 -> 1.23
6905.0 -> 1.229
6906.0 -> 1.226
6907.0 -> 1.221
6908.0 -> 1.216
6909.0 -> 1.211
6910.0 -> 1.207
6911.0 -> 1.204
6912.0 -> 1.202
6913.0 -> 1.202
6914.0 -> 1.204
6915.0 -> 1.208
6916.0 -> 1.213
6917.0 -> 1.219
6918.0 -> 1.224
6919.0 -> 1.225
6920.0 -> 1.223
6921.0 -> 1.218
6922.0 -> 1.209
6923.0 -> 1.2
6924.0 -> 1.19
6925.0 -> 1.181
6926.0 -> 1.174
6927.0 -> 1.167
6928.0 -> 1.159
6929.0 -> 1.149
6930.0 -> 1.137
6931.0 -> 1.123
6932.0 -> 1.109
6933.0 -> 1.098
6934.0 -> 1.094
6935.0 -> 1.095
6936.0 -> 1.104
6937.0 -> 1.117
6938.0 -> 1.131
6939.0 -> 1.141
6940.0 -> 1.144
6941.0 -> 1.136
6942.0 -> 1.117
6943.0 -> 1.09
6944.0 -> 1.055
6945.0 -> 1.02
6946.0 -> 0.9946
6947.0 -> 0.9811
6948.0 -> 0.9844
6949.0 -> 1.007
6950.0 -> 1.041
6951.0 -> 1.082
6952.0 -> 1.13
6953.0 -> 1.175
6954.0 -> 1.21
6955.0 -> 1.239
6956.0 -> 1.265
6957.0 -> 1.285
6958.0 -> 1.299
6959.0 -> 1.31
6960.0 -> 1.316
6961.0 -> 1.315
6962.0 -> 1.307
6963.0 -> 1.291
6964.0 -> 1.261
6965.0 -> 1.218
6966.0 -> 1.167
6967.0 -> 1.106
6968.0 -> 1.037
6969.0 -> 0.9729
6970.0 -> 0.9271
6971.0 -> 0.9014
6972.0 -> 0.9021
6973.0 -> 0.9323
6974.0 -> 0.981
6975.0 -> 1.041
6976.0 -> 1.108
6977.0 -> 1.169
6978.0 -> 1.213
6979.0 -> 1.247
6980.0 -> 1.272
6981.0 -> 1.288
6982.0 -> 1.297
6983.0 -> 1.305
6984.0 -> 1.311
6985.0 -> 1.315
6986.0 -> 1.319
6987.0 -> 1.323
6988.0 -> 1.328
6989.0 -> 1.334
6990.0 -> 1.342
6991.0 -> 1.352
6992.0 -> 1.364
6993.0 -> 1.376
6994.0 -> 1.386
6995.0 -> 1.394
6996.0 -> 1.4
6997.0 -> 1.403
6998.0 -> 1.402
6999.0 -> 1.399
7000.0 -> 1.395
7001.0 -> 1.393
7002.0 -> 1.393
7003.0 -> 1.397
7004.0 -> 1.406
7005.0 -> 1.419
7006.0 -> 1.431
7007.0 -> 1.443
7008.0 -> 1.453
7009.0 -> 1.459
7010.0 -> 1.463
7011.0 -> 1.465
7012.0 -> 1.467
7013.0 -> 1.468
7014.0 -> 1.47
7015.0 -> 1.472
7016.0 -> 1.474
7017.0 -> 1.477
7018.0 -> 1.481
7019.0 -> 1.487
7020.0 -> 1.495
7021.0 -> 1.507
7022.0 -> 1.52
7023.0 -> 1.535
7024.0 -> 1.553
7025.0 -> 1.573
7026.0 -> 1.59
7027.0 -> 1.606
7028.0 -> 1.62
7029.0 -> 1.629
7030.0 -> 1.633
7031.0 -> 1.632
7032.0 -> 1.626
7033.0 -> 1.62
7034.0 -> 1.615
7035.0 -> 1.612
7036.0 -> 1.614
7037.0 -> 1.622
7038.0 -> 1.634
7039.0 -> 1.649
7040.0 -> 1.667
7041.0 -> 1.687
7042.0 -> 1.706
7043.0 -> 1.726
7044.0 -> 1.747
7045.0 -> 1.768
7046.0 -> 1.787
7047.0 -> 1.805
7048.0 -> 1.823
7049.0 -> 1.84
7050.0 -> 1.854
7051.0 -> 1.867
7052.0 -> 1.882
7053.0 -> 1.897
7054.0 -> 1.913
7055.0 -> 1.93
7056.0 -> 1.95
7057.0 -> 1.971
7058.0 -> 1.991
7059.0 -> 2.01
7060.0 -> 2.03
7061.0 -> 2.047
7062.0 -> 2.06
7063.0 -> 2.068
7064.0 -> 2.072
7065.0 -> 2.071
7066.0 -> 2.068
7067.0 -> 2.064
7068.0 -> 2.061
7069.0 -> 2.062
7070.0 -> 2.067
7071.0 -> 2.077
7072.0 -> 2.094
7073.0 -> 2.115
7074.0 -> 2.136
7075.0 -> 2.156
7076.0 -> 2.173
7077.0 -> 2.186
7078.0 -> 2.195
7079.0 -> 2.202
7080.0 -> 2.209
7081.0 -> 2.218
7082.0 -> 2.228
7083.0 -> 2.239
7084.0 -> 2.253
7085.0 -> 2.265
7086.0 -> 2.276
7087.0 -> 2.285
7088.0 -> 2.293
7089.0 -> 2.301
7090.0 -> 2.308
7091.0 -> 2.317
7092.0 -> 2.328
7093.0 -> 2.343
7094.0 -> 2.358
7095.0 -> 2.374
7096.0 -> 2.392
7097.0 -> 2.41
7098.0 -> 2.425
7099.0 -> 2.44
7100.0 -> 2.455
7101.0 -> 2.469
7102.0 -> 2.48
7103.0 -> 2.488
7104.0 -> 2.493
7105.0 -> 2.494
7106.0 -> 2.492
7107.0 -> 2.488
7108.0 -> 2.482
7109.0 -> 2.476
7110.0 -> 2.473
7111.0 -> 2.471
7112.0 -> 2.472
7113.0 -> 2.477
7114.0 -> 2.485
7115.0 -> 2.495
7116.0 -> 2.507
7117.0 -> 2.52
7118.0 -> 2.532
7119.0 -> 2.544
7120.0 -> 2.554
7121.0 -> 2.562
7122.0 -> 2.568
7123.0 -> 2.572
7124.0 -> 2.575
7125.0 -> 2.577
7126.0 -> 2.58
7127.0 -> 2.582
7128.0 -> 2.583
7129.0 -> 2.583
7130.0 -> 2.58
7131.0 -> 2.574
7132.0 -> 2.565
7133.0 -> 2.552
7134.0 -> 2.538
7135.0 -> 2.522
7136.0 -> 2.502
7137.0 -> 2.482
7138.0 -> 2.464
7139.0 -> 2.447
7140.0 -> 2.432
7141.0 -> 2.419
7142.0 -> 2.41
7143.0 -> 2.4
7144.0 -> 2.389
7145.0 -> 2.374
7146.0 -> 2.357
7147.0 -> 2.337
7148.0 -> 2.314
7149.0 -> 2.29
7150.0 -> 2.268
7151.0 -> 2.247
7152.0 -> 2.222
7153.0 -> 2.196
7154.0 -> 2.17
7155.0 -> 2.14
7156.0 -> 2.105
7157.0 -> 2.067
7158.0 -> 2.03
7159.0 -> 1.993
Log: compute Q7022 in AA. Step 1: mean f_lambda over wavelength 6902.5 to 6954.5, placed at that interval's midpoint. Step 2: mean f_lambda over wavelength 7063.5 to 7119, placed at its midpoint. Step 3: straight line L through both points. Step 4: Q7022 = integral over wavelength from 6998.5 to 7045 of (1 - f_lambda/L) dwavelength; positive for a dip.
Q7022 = 7.2 AA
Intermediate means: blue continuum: 1.15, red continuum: 2.32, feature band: 1.54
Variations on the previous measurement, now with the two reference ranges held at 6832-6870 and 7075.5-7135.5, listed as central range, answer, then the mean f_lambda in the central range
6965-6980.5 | 5.9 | 1.07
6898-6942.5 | 8.4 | 1.18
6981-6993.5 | 3.3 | 1.33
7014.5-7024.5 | 2.4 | 1.5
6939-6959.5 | 6.1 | 1.13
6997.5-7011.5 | 3.5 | 1.42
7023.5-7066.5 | 6.6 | 1.79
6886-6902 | 1.7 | 1.18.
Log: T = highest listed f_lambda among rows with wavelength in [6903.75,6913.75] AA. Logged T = 1.23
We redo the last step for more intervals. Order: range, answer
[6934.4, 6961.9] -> 1.316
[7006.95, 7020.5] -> 1.495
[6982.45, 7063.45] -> 2.068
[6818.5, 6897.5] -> 1.189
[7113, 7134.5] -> 2.583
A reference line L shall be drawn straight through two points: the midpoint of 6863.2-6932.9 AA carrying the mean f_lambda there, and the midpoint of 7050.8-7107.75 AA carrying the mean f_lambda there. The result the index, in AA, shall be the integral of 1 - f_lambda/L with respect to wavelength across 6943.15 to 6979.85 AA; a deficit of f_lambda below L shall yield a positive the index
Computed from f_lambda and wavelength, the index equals 9.67 AA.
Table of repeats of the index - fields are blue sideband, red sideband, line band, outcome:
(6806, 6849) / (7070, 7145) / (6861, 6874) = 2.3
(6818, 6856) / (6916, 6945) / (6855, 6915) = 0.8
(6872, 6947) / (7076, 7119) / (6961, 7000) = 9.4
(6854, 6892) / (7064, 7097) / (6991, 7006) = 3.1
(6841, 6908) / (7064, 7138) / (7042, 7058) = 1.9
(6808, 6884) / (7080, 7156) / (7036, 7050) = 2.3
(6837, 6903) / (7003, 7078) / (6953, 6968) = 2.1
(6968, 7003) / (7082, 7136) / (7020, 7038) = 0.9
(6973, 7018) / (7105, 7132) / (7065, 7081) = -0.2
